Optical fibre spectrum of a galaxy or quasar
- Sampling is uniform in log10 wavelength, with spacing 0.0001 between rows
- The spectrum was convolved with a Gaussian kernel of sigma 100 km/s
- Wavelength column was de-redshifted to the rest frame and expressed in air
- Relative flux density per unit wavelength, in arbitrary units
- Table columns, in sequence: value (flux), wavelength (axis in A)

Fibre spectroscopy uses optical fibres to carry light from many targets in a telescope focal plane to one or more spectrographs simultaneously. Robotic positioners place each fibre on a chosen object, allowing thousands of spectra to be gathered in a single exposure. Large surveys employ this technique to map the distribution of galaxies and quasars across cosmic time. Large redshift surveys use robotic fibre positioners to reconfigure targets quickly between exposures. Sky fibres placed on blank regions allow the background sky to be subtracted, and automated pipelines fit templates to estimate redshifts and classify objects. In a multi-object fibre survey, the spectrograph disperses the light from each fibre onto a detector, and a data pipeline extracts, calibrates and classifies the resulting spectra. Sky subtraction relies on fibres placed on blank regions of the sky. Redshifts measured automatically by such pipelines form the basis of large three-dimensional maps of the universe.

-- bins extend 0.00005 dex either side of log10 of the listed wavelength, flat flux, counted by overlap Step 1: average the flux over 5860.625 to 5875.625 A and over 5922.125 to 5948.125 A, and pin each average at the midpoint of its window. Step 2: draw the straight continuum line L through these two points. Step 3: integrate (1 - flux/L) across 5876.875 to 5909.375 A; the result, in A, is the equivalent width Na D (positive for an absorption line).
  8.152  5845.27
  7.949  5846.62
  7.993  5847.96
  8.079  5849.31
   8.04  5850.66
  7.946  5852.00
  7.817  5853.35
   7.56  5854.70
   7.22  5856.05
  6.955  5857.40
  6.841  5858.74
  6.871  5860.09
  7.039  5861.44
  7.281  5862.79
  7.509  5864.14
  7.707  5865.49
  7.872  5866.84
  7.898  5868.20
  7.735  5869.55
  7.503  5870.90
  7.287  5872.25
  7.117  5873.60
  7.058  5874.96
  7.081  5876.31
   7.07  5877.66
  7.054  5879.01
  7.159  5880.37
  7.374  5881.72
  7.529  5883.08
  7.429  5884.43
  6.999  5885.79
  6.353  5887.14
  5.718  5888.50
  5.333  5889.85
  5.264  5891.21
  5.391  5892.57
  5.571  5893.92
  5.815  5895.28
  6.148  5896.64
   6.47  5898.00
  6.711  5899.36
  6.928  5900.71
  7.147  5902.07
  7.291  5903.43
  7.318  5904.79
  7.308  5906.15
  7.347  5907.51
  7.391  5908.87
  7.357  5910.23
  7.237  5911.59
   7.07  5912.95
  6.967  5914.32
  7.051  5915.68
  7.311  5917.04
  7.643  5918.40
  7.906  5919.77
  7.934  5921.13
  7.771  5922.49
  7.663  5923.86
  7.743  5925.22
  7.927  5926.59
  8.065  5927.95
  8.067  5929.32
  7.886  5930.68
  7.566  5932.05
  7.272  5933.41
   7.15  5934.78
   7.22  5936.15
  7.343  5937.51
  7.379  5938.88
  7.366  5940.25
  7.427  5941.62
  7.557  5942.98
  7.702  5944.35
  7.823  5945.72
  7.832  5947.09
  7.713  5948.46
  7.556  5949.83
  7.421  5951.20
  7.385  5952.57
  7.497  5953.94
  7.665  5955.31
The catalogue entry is 3.6 A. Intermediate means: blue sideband 7.45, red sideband 7.62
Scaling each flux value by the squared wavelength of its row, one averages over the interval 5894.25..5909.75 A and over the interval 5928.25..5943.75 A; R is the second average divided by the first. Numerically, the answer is 1.10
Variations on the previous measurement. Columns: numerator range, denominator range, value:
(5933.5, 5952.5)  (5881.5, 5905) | 1.18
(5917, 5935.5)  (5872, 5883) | 1.10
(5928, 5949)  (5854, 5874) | 1.05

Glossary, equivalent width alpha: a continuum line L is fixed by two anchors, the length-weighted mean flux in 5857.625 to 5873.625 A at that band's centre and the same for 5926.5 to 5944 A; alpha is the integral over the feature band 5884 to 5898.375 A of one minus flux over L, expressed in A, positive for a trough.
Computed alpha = 2.8 A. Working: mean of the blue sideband 7.39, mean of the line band 6.01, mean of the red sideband 7.55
